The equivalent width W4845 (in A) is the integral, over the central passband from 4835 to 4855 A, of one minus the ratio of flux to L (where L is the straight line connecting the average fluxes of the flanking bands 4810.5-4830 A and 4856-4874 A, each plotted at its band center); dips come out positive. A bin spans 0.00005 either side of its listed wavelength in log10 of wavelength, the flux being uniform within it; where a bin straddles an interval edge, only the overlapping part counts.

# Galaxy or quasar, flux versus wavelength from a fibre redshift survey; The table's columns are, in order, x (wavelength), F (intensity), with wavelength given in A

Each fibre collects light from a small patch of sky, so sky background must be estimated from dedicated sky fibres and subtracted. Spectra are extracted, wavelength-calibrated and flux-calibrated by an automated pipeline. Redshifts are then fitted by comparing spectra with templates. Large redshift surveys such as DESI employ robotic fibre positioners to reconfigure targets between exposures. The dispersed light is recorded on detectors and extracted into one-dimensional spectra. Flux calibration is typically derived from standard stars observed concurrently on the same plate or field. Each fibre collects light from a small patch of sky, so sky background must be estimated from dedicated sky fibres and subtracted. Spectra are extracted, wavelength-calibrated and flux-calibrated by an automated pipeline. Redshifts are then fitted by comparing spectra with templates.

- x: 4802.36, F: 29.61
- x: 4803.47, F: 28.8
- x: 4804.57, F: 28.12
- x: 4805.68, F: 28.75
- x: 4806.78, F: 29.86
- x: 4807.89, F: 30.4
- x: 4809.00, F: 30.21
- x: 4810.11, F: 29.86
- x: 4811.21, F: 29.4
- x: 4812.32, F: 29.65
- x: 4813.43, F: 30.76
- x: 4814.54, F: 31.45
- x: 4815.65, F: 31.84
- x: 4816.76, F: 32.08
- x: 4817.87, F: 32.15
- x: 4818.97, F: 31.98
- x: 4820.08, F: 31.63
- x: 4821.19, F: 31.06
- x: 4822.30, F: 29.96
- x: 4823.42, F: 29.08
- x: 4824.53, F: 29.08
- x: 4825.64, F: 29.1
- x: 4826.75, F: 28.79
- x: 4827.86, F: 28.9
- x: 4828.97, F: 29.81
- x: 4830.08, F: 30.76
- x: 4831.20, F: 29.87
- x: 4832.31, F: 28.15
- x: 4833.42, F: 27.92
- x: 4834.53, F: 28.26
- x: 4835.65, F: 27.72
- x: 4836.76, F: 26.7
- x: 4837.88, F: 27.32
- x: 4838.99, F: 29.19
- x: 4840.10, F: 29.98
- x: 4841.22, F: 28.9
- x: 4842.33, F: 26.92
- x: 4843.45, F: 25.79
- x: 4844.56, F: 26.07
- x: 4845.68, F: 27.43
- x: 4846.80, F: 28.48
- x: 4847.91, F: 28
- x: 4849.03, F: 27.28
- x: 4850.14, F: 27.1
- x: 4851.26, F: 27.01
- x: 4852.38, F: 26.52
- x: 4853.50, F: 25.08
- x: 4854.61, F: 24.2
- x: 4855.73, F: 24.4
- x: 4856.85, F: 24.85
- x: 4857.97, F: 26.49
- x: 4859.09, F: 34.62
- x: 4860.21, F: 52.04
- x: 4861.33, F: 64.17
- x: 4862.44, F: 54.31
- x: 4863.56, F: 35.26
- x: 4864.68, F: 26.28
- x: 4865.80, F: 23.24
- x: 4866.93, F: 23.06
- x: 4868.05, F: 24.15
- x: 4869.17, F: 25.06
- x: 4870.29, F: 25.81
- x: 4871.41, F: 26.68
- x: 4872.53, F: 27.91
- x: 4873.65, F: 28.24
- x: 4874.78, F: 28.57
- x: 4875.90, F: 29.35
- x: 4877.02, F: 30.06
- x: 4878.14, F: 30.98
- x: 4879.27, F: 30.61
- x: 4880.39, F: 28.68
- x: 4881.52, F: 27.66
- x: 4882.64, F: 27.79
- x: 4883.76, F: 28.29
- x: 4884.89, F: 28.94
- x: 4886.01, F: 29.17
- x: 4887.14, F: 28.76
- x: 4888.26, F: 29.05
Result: 2.8 A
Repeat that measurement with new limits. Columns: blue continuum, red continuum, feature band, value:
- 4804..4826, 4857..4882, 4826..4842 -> 1.1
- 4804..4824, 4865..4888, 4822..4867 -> -1.5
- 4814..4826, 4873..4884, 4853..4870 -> -1.6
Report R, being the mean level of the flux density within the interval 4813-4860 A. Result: 28.8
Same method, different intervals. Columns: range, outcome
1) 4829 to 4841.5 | 28.7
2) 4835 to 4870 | 29.9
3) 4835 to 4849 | 27.7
